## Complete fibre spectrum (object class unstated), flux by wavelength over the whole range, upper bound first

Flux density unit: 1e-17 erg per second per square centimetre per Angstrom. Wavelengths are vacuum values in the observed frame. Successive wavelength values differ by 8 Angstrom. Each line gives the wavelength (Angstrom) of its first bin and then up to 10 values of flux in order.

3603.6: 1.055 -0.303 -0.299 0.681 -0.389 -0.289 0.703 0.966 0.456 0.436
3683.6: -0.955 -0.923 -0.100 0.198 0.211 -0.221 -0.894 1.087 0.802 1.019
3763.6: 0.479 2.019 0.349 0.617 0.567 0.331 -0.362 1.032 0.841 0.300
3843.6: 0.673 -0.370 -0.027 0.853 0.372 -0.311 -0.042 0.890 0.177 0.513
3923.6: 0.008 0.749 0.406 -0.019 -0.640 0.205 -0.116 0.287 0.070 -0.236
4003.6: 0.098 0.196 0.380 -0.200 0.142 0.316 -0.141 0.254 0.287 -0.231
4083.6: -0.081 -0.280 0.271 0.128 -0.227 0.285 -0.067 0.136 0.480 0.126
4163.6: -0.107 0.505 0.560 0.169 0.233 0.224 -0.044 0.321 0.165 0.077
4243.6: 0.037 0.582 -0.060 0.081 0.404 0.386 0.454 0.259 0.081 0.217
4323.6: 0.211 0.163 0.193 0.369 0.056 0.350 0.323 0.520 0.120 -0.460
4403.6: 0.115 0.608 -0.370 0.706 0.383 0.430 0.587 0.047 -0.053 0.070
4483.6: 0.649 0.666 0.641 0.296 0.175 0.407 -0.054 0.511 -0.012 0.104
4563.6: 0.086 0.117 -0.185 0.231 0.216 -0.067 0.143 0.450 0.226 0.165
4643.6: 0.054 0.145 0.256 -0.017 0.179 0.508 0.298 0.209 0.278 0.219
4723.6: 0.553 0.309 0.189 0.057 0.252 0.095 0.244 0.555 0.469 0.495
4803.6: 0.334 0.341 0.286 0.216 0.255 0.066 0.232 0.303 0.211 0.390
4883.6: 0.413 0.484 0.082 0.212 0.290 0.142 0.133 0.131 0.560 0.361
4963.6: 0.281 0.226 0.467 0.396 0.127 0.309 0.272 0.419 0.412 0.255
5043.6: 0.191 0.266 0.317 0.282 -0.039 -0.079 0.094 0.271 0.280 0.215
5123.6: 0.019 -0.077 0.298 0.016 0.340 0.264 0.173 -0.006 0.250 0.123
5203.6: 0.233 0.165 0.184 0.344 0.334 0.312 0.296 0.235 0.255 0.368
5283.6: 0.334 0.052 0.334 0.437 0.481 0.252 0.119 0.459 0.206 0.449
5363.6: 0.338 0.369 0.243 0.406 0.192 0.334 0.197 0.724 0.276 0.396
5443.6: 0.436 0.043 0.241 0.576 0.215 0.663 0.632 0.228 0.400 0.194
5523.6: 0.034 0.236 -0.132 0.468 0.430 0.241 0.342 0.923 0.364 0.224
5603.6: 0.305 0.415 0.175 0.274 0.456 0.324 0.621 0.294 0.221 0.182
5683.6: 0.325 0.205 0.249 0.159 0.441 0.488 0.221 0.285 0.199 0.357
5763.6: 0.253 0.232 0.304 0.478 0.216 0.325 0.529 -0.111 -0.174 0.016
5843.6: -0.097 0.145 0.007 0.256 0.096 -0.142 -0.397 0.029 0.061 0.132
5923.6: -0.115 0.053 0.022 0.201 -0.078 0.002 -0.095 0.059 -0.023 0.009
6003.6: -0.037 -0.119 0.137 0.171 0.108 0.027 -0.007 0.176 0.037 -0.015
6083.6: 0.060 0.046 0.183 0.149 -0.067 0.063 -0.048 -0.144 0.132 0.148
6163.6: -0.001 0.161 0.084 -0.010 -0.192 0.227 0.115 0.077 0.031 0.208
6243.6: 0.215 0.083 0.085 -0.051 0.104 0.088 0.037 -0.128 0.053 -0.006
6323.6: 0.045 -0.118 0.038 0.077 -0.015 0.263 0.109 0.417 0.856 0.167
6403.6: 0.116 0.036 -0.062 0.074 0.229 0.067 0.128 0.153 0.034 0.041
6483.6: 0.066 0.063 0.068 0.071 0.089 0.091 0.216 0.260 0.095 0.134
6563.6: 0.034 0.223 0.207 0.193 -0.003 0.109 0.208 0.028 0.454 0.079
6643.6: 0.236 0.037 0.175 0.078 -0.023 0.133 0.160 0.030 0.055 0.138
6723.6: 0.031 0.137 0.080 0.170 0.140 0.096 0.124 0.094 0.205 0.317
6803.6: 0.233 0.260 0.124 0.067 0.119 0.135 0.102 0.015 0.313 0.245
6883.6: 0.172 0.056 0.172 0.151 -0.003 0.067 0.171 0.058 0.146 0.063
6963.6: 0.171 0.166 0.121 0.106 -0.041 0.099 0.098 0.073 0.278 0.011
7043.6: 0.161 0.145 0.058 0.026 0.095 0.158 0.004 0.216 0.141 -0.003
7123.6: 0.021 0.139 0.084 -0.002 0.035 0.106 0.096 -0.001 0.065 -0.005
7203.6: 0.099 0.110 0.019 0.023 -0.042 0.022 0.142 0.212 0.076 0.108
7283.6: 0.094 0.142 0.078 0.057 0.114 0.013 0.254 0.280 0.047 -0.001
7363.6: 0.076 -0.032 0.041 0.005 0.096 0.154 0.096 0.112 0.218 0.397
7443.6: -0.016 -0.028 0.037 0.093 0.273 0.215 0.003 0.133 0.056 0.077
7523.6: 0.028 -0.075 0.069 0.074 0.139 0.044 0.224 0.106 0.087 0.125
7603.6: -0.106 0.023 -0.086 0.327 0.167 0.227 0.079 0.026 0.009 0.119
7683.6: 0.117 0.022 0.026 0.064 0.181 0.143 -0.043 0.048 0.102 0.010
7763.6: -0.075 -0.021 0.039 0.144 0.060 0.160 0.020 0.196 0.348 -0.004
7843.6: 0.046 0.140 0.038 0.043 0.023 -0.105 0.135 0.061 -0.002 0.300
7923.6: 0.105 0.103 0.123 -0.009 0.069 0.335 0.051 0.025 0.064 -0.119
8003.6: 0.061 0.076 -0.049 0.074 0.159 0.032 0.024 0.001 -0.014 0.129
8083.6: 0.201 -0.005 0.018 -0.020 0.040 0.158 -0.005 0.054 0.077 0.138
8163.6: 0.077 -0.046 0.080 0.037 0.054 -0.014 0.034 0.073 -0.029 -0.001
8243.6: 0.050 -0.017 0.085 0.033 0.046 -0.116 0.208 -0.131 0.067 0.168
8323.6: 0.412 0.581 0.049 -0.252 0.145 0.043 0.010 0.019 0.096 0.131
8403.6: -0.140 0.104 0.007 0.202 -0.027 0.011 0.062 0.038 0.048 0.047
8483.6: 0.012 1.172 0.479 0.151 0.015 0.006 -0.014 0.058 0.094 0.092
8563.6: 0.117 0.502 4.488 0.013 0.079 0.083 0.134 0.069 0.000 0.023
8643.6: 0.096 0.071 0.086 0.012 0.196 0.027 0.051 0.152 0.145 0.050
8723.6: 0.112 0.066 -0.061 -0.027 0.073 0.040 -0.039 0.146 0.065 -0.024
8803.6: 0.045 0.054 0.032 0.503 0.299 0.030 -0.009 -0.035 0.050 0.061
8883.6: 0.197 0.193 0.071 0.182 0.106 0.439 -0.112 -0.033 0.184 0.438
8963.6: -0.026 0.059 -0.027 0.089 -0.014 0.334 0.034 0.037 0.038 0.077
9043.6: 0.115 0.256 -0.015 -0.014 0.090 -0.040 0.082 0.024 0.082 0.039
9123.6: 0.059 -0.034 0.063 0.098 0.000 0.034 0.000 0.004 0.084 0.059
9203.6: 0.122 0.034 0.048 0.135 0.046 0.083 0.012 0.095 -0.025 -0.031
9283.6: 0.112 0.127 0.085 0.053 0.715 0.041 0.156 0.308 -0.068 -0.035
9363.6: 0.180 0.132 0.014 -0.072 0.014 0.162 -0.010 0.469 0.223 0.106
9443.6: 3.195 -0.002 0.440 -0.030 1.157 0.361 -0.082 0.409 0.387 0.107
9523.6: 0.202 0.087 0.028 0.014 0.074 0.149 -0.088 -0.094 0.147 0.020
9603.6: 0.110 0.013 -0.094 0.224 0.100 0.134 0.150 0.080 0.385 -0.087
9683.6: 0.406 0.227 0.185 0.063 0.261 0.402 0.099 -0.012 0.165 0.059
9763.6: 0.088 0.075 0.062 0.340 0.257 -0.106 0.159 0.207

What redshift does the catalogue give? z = 0.71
